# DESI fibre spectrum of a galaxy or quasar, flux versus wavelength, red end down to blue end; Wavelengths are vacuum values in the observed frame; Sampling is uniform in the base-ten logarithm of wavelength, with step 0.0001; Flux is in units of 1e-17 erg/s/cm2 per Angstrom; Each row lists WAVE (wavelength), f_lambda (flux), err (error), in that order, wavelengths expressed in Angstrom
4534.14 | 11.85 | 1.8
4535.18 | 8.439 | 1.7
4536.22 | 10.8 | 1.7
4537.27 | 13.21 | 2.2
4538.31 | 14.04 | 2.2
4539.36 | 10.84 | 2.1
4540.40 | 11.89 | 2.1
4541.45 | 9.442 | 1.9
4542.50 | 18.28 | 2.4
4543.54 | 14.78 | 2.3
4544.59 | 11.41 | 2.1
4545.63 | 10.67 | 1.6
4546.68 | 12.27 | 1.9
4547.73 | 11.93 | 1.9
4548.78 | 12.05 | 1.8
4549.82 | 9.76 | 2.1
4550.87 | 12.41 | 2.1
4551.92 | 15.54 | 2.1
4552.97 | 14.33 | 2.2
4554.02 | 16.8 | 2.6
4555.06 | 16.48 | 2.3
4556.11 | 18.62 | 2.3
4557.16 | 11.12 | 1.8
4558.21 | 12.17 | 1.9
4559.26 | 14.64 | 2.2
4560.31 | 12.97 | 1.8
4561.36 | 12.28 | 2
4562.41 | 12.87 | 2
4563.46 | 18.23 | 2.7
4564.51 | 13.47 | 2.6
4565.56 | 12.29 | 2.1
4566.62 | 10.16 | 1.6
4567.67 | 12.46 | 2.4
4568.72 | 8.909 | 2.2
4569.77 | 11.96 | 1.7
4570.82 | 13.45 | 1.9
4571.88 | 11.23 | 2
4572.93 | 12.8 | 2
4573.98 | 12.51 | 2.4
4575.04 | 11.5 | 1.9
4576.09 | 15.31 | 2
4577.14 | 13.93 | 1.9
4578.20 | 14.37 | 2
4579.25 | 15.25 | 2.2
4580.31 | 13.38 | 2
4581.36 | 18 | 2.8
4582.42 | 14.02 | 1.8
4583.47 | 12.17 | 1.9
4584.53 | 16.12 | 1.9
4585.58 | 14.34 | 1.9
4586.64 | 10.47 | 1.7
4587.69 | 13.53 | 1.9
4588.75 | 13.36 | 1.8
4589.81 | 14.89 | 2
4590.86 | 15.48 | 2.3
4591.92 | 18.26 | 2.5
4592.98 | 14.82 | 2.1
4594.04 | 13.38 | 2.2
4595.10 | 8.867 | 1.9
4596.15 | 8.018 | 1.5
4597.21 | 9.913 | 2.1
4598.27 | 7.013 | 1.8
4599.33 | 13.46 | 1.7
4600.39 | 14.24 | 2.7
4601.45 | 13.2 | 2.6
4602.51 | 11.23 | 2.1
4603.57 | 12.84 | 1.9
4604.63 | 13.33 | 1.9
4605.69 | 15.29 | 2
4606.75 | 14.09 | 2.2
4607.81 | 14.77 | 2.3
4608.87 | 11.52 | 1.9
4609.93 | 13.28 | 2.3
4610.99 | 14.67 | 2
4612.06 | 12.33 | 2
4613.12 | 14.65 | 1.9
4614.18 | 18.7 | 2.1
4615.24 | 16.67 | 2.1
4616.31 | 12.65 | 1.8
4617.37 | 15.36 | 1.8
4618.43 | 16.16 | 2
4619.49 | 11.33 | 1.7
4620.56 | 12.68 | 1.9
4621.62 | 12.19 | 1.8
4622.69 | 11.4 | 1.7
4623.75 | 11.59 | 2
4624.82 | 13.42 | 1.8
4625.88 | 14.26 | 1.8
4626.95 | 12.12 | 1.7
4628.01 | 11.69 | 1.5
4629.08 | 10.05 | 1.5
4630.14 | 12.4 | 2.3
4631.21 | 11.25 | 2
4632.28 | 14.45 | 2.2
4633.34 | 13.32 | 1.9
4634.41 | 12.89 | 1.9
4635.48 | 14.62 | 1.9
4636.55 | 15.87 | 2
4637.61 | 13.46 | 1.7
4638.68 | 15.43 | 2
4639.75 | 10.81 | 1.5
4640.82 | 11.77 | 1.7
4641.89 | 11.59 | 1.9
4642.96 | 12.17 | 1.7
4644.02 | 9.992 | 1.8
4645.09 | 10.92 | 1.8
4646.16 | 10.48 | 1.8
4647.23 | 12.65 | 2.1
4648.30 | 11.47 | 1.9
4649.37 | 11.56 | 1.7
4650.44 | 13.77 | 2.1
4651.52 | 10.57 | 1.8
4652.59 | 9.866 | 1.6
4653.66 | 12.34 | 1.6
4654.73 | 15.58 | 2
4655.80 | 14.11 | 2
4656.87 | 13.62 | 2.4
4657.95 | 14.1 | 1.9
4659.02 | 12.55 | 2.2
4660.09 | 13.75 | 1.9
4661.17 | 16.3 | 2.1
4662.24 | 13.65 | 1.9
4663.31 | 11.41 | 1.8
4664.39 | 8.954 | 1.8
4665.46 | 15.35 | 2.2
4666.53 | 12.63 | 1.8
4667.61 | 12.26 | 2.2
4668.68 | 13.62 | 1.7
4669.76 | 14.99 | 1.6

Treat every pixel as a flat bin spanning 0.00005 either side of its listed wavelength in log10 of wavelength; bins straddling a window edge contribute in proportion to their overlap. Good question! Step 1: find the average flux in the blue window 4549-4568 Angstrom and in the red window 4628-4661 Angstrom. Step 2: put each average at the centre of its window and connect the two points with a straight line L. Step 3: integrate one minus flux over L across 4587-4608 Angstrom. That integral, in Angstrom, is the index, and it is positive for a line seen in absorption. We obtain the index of 0.4 Angstrom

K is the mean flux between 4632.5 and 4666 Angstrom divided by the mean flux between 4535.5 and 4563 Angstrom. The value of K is 0.97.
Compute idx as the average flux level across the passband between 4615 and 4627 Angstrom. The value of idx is 13.3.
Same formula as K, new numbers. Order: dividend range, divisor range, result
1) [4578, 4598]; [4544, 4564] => 1.00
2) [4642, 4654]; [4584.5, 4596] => 0.84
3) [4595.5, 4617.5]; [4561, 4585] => 0.99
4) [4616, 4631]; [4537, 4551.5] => 1.02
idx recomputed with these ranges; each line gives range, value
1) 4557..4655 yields 13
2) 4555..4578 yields 13.1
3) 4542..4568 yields 13.5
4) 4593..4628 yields 13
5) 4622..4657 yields 12.5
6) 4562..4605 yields 13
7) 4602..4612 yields 13.4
